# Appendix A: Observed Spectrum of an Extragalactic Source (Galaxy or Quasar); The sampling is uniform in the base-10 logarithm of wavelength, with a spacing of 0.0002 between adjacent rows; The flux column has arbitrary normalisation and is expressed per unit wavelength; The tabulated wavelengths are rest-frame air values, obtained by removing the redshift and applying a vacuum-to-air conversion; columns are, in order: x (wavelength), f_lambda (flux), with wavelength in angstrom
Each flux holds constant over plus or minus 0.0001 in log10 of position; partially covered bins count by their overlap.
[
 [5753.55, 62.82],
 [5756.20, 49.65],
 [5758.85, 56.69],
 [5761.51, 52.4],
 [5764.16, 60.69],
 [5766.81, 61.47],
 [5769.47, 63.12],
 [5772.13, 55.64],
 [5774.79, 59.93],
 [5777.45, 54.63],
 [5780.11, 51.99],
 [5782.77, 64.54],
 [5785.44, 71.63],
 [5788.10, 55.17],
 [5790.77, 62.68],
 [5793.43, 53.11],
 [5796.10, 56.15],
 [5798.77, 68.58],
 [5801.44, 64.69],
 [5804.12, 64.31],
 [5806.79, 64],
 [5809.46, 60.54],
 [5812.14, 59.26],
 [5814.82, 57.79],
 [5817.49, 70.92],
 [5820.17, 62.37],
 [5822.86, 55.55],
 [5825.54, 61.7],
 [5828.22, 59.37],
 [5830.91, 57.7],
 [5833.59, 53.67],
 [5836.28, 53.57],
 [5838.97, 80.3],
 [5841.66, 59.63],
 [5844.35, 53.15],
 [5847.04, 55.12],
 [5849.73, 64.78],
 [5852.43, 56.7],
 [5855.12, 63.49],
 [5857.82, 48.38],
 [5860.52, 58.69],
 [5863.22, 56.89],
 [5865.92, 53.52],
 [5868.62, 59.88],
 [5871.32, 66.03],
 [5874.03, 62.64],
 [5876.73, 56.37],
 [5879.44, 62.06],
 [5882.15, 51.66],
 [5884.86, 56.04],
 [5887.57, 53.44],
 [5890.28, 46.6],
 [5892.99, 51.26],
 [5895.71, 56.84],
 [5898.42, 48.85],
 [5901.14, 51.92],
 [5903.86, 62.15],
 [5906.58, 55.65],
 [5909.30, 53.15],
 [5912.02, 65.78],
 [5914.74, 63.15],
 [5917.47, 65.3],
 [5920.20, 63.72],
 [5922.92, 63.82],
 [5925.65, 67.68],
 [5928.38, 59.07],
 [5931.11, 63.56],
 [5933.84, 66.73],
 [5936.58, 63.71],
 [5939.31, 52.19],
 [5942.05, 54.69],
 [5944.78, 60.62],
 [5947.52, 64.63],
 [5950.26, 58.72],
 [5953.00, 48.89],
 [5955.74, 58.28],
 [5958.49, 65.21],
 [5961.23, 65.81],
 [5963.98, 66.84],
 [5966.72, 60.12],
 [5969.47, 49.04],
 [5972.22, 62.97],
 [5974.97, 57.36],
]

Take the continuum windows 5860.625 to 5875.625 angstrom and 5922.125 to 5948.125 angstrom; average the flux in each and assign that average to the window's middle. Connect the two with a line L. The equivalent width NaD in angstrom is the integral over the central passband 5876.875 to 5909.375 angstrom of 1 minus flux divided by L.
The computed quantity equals 3.3 angstrom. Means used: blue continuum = 59.7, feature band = 54.3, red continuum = 61.5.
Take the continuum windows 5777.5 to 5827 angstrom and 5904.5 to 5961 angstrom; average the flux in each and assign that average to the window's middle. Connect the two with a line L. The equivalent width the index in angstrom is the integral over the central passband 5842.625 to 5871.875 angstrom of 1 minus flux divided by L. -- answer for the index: 1.6 angstrom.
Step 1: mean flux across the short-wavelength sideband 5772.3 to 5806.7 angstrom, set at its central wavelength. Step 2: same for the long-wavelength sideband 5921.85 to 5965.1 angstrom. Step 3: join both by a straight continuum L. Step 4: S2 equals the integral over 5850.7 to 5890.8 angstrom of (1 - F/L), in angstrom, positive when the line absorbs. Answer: 2.5 angstrom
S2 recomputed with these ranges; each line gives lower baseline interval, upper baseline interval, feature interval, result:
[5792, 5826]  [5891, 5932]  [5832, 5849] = 0.4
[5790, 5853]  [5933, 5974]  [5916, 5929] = -0.9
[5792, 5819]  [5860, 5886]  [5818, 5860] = 0.7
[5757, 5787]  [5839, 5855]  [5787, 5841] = -1.2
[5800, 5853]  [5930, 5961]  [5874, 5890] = 1.2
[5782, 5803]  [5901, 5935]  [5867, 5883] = 0.5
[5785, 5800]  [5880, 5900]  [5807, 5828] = -1.0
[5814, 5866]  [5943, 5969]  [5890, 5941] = 0.7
